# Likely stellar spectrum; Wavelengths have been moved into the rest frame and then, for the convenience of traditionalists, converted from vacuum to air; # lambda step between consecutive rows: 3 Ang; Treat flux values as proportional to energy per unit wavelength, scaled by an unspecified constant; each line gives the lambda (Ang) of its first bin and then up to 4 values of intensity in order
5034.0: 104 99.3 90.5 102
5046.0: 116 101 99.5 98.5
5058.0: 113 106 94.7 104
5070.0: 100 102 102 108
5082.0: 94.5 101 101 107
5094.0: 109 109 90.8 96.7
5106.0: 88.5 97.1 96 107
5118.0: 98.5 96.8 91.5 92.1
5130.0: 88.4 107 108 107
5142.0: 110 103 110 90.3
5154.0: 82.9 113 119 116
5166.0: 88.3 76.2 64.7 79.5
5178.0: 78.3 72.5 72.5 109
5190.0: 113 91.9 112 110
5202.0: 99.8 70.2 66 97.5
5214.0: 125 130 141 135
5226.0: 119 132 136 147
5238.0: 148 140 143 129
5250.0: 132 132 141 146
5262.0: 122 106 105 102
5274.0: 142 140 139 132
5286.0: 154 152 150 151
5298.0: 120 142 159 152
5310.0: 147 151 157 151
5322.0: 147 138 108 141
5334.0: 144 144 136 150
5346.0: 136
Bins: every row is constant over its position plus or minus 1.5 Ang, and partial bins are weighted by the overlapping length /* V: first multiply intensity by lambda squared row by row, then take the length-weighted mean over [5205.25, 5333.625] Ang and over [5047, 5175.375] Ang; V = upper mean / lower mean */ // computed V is 1.4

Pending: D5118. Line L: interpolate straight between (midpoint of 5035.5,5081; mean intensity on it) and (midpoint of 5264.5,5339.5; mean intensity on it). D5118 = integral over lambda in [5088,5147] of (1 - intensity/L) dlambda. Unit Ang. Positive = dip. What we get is 5.8 Ang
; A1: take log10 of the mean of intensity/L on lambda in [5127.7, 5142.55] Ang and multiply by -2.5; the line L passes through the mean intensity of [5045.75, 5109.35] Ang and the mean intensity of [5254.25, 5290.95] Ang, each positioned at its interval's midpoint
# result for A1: 0.08 mag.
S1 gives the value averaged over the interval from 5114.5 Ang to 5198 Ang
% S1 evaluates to 96.3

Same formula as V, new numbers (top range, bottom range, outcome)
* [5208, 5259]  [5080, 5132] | 1.41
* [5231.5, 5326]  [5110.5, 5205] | 1.51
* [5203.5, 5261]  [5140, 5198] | 1.37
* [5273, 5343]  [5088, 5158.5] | 1.54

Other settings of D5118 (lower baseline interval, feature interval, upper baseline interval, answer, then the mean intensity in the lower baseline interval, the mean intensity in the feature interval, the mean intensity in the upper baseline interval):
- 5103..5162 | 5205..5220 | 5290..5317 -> 2.2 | 100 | 105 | 148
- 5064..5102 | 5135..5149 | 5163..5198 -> -2.0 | 102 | 108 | 88.6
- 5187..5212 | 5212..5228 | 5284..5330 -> -3.6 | 95.8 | 129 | 145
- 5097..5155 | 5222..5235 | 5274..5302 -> -0.6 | 98.4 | 132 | 142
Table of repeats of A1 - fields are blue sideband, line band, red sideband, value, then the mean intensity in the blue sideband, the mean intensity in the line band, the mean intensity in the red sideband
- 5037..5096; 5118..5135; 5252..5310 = 0.17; 103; 95.8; 136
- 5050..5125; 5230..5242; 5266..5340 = -0.12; 101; 142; 140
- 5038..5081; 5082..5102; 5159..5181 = -0.05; 103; 102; 87.1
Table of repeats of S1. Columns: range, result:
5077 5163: 101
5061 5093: 102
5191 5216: 97.5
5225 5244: 138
